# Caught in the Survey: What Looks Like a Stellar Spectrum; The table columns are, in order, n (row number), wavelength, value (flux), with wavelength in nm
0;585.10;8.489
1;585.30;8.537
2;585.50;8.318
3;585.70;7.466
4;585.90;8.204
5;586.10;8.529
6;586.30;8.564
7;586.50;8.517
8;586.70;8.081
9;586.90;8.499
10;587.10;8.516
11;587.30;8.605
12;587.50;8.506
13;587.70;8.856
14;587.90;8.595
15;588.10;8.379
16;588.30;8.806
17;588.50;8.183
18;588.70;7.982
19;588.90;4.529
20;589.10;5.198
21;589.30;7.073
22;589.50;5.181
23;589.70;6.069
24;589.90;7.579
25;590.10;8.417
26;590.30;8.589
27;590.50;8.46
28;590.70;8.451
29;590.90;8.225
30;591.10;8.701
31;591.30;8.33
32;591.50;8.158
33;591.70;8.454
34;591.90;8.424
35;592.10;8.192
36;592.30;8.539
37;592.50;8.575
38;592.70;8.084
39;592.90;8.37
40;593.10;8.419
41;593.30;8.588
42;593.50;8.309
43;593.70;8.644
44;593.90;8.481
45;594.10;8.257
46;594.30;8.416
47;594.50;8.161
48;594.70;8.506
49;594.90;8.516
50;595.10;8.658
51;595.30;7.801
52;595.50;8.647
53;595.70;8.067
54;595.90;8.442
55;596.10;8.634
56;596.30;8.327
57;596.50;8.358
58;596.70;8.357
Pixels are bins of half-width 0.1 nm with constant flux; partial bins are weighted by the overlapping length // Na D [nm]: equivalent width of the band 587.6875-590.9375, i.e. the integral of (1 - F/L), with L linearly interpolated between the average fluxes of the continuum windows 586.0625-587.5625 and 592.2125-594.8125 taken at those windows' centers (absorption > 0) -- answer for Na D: 0.36 nm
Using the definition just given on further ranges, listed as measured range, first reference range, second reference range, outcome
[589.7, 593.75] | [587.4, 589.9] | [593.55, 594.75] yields -0.207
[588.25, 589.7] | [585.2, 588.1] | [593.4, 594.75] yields 0.313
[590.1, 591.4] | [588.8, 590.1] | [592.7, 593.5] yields -0.288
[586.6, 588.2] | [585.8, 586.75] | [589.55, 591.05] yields -0.048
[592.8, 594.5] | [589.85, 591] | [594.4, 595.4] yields -0.019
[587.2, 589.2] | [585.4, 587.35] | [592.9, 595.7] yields 0.138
